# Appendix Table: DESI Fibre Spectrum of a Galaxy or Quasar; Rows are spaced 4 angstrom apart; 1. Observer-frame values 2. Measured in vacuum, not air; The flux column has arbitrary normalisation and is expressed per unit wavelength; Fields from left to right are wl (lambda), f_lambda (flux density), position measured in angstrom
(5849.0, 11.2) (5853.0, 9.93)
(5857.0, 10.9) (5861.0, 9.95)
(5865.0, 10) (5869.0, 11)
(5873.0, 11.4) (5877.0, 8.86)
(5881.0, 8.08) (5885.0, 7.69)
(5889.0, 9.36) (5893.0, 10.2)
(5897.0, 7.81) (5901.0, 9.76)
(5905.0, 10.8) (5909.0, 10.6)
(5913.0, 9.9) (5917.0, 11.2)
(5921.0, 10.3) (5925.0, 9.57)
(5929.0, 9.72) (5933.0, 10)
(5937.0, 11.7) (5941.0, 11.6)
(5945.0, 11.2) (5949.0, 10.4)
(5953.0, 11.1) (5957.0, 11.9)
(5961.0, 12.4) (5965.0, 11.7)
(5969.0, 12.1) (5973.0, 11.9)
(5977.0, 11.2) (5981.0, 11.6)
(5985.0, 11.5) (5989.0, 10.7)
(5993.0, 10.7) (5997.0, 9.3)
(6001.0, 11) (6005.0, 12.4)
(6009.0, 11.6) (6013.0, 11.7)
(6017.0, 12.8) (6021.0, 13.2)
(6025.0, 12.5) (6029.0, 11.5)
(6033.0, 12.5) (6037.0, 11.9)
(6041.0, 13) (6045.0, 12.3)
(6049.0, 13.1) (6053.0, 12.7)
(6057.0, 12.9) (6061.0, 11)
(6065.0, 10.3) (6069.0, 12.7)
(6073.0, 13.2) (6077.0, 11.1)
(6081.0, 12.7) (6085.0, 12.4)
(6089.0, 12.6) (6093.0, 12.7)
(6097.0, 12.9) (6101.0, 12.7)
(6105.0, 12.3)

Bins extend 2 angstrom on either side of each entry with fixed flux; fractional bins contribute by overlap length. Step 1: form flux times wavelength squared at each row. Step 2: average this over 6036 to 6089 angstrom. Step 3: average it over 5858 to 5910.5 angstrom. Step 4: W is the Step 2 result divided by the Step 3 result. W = 1.3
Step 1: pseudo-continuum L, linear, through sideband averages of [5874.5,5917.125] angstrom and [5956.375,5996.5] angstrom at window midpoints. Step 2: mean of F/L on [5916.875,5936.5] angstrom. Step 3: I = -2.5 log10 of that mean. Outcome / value 0.003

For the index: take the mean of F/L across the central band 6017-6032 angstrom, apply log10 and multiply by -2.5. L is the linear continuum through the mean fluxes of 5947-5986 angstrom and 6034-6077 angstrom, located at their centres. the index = -0.04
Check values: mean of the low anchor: 11.6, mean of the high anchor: 12.3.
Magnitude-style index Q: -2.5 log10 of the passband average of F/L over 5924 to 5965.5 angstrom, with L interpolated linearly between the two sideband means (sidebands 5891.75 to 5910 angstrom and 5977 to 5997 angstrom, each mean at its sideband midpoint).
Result -0.07 mag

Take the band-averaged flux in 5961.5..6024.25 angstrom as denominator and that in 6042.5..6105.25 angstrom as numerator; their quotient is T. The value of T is 1.07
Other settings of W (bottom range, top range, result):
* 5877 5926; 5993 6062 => 1.31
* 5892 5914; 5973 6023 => 1.21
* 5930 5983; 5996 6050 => 1.08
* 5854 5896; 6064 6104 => 1.37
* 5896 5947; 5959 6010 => 1.12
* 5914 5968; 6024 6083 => 1.15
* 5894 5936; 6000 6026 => 1.26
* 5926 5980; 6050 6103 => 1.14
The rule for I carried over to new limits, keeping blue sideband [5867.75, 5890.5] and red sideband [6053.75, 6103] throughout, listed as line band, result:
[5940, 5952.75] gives -0.07 mag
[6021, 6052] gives -0.07 mag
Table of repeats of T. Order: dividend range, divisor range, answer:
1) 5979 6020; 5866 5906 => 1.20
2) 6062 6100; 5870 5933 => 1.26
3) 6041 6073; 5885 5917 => 1.26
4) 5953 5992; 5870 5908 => 1.23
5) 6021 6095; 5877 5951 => 1.24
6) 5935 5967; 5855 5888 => 1.18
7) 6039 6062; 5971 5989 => 1.10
